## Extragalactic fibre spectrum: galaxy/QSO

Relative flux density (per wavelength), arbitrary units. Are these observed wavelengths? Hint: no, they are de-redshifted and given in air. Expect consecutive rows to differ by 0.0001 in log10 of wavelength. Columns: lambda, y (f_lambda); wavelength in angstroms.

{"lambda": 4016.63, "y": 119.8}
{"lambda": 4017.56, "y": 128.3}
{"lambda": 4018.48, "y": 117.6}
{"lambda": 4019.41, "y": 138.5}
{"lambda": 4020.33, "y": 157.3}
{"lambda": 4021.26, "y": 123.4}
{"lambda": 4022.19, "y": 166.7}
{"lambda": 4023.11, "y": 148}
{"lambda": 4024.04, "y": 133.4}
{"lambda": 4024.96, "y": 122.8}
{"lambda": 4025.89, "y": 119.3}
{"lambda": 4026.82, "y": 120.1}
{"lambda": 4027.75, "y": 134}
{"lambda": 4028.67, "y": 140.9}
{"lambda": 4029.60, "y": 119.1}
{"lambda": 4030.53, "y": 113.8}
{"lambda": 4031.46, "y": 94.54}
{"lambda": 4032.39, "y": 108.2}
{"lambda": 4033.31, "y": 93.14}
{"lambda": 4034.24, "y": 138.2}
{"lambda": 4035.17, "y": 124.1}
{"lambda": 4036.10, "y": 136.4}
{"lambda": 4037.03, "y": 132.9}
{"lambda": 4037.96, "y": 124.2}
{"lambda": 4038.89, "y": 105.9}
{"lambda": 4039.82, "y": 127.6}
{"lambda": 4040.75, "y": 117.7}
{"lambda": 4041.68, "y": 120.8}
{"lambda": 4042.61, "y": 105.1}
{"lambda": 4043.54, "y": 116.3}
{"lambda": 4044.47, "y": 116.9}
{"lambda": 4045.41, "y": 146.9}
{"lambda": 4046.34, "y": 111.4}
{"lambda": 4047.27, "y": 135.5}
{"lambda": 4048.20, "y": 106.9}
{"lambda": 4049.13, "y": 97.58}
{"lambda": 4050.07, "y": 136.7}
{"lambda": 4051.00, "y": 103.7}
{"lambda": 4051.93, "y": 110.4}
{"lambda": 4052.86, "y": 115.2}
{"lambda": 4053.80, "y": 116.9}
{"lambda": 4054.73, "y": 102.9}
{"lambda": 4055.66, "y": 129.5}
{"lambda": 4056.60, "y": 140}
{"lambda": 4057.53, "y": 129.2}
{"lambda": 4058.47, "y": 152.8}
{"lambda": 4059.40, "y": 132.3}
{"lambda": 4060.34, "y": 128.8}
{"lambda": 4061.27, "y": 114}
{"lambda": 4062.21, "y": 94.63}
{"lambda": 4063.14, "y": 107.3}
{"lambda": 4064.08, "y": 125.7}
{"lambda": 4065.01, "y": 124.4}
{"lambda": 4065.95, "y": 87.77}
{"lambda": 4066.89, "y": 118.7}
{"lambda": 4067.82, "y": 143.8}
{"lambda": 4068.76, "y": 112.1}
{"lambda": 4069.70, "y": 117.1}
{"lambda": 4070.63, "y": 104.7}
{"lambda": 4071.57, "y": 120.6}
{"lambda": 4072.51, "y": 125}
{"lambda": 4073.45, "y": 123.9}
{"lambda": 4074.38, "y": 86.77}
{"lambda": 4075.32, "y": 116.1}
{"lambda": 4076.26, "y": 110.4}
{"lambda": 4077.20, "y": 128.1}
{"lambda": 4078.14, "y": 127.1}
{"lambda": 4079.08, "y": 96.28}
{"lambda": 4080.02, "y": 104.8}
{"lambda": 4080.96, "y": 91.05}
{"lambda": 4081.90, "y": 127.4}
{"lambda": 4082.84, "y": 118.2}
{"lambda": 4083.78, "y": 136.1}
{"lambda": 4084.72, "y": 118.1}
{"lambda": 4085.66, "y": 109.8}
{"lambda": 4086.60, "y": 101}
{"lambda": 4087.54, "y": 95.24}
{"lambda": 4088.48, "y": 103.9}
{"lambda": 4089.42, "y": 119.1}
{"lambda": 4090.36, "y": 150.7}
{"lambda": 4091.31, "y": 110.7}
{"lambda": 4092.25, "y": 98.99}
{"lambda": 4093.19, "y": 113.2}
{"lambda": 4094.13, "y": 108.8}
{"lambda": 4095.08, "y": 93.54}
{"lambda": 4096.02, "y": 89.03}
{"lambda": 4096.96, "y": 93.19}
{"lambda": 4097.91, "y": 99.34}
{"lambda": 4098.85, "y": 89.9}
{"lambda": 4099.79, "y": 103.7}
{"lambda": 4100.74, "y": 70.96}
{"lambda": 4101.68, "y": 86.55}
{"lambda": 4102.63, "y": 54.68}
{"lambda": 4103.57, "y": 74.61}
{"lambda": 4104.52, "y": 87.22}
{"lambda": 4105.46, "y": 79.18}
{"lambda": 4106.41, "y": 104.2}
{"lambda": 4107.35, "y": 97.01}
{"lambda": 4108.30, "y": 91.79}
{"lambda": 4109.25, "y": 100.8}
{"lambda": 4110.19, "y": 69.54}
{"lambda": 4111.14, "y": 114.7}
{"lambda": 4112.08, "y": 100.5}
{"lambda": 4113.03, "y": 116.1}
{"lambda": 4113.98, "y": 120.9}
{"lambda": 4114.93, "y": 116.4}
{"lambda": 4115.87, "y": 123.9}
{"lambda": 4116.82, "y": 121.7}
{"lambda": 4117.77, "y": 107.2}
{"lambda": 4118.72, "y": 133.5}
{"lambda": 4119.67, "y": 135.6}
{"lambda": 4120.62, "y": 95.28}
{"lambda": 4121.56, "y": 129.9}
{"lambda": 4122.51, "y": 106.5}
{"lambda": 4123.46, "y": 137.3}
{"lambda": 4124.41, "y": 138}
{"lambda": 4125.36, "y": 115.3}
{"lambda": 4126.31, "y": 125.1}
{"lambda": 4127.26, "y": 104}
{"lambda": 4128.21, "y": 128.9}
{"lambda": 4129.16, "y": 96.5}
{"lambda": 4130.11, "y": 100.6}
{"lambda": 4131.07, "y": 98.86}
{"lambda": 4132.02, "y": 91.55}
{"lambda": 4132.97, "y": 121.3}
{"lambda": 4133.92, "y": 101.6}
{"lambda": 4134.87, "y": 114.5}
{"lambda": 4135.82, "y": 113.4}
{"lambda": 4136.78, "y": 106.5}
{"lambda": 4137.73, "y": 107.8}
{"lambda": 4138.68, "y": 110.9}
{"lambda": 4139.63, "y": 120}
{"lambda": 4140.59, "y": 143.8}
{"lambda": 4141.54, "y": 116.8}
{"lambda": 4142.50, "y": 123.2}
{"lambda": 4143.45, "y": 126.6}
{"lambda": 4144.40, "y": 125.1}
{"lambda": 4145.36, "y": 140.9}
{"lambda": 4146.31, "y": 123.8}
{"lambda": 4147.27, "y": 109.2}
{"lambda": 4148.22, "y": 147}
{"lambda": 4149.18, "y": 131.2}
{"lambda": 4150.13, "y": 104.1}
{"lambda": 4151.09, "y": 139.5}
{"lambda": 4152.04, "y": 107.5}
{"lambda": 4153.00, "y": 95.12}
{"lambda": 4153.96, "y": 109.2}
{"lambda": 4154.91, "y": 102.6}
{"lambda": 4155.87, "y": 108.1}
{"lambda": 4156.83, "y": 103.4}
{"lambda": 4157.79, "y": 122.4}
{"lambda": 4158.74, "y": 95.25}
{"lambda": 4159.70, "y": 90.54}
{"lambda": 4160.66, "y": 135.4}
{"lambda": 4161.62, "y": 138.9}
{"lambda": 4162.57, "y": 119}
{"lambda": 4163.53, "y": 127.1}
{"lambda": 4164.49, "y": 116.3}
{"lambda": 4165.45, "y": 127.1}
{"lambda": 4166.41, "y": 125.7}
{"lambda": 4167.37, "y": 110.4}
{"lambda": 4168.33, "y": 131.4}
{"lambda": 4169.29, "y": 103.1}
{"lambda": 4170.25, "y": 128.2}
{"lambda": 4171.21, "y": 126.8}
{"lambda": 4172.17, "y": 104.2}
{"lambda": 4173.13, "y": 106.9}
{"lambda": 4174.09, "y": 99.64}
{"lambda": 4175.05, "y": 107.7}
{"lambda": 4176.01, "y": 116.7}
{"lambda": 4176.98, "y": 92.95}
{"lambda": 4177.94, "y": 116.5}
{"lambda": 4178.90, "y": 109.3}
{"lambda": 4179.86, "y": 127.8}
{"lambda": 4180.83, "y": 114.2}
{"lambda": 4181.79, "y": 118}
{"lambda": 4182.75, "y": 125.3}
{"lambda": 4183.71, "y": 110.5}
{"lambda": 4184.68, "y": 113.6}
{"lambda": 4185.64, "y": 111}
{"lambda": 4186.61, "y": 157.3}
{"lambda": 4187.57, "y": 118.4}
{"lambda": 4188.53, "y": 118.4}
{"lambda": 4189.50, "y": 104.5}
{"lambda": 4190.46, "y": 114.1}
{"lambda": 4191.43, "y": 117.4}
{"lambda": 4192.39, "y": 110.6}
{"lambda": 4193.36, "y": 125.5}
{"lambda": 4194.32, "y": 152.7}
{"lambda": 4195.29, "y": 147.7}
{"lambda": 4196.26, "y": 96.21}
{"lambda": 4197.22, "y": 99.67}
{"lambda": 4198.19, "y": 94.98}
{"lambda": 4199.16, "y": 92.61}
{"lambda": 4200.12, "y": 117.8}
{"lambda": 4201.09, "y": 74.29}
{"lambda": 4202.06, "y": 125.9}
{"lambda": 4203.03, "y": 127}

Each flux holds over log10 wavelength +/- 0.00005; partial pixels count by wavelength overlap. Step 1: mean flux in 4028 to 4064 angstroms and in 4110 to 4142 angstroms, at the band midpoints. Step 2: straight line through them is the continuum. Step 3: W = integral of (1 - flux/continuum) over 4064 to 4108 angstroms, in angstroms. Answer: 4.2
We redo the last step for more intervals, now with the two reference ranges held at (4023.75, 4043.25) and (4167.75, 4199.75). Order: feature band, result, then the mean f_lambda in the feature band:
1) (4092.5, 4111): 4.36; 90.4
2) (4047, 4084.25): 0.63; 117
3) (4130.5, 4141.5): 0.49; 112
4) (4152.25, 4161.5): 0.66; 108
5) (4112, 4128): -0.30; 120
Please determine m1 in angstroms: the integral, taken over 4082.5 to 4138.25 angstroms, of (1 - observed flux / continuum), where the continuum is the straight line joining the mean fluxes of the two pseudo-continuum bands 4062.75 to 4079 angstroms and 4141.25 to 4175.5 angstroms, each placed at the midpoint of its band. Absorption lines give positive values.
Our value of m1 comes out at 4.8 angstroms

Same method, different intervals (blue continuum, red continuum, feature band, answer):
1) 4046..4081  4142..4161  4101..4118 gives 2.8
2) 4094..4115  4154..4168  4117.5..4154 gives -4.2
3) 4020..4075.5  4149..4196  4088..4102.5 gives 2.3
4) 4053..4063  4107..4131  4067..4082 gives 0.7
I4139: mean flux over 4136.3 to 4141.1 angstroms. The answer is 118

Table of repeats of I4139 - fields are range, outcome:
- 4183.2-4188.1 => 122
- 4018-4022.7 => 141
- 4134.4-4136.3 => 114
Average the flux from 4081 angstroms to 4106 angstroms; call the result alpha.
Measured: 101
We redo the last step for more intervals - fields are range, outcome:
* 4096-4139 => 105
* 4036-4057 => 120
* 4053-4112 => 108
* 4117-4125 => 123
